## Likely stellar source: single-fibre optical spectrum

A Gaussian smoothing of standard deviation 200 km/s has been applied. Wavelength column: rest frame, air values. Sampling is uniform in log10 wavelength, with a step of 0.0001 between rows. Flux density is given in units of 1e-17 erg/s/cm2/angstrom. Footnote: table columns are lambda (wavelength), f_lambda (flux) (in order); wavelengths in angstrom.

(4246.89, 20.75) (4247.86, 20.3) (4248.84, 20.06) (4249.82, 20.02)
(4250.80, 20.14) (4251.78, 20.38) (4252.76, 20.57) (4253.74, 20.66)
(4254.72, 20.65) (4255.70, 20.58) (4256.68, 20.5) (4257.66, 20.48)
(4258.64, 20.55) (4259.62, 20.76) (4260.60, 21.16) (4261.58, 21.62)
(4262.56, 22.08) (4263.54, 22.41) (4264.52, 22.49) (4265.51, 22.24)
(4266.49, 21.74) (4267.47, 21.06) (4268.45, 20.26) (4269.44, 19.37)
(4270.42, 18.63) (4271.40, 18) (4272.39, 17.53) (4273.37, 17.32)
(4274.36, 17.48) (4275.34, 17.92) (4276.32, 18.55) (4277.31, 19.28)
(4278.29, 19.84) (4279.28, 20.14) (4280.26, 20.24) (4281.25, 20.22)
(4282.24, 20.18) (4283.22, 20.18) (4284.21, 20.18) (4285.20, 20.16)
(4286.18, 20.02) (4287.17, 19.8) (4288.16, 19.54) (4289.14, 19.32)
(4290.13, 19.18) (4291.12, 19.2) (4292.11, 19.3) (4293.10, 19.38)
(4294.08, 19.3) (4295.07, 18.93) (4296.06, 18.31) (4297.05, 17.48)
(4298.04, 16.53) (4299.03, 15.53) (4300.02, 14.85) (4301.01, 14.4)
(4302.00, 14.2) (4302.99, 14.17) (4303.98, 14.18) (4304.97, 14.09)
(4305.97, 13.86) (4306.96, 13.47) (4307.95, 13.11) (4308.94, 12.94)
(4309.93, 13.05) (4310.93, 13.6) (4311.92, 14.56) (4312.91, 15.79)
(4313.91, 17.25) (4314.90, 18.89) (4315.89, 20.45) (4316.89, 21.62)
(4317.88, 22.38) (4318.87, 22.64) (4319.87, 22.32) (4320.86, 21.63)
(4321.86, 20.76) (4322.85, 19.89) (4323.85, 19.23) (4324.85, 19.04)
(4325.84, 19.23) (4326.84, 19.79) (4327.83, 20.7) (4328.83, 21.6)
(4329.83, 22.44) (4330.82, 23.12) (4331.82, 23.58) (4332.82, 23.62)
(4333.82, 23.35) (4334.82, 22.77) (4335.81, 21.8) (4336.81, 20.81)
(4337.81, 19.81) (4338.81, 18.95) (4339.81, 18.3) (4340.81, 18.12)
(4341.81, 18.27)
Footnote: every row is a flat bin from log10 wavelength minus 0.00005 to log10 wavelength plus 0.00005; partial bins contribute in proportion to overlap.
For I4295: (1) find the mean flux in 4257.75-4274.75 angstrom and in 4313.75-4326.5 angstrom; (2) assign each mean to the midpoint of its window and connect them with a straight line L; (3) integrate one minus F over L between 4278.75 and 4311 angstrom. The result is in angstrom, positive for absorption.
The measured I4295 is 4.9 angstrom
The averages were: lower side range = 20.3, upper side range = 20.5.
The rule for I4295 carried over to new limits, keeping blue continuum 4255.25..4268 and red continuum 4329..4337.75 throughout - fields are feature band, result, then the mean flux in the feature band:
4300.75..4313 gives 4.5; 13.9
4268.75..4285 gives 1.9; 19.1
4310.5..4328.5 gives 2.3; 19.5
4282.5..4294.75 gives 1.2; 19.6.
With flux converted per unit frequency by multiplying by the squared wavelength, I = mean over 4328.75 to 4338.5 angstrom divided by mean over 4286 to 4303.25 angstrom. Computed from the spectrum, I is 1.28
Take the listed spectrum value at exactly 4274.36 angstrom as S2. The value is 17.48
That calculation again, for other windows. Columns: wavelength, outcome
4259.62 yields 20.76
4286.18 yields 20.02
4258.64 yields 20.55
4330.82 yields 23.12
